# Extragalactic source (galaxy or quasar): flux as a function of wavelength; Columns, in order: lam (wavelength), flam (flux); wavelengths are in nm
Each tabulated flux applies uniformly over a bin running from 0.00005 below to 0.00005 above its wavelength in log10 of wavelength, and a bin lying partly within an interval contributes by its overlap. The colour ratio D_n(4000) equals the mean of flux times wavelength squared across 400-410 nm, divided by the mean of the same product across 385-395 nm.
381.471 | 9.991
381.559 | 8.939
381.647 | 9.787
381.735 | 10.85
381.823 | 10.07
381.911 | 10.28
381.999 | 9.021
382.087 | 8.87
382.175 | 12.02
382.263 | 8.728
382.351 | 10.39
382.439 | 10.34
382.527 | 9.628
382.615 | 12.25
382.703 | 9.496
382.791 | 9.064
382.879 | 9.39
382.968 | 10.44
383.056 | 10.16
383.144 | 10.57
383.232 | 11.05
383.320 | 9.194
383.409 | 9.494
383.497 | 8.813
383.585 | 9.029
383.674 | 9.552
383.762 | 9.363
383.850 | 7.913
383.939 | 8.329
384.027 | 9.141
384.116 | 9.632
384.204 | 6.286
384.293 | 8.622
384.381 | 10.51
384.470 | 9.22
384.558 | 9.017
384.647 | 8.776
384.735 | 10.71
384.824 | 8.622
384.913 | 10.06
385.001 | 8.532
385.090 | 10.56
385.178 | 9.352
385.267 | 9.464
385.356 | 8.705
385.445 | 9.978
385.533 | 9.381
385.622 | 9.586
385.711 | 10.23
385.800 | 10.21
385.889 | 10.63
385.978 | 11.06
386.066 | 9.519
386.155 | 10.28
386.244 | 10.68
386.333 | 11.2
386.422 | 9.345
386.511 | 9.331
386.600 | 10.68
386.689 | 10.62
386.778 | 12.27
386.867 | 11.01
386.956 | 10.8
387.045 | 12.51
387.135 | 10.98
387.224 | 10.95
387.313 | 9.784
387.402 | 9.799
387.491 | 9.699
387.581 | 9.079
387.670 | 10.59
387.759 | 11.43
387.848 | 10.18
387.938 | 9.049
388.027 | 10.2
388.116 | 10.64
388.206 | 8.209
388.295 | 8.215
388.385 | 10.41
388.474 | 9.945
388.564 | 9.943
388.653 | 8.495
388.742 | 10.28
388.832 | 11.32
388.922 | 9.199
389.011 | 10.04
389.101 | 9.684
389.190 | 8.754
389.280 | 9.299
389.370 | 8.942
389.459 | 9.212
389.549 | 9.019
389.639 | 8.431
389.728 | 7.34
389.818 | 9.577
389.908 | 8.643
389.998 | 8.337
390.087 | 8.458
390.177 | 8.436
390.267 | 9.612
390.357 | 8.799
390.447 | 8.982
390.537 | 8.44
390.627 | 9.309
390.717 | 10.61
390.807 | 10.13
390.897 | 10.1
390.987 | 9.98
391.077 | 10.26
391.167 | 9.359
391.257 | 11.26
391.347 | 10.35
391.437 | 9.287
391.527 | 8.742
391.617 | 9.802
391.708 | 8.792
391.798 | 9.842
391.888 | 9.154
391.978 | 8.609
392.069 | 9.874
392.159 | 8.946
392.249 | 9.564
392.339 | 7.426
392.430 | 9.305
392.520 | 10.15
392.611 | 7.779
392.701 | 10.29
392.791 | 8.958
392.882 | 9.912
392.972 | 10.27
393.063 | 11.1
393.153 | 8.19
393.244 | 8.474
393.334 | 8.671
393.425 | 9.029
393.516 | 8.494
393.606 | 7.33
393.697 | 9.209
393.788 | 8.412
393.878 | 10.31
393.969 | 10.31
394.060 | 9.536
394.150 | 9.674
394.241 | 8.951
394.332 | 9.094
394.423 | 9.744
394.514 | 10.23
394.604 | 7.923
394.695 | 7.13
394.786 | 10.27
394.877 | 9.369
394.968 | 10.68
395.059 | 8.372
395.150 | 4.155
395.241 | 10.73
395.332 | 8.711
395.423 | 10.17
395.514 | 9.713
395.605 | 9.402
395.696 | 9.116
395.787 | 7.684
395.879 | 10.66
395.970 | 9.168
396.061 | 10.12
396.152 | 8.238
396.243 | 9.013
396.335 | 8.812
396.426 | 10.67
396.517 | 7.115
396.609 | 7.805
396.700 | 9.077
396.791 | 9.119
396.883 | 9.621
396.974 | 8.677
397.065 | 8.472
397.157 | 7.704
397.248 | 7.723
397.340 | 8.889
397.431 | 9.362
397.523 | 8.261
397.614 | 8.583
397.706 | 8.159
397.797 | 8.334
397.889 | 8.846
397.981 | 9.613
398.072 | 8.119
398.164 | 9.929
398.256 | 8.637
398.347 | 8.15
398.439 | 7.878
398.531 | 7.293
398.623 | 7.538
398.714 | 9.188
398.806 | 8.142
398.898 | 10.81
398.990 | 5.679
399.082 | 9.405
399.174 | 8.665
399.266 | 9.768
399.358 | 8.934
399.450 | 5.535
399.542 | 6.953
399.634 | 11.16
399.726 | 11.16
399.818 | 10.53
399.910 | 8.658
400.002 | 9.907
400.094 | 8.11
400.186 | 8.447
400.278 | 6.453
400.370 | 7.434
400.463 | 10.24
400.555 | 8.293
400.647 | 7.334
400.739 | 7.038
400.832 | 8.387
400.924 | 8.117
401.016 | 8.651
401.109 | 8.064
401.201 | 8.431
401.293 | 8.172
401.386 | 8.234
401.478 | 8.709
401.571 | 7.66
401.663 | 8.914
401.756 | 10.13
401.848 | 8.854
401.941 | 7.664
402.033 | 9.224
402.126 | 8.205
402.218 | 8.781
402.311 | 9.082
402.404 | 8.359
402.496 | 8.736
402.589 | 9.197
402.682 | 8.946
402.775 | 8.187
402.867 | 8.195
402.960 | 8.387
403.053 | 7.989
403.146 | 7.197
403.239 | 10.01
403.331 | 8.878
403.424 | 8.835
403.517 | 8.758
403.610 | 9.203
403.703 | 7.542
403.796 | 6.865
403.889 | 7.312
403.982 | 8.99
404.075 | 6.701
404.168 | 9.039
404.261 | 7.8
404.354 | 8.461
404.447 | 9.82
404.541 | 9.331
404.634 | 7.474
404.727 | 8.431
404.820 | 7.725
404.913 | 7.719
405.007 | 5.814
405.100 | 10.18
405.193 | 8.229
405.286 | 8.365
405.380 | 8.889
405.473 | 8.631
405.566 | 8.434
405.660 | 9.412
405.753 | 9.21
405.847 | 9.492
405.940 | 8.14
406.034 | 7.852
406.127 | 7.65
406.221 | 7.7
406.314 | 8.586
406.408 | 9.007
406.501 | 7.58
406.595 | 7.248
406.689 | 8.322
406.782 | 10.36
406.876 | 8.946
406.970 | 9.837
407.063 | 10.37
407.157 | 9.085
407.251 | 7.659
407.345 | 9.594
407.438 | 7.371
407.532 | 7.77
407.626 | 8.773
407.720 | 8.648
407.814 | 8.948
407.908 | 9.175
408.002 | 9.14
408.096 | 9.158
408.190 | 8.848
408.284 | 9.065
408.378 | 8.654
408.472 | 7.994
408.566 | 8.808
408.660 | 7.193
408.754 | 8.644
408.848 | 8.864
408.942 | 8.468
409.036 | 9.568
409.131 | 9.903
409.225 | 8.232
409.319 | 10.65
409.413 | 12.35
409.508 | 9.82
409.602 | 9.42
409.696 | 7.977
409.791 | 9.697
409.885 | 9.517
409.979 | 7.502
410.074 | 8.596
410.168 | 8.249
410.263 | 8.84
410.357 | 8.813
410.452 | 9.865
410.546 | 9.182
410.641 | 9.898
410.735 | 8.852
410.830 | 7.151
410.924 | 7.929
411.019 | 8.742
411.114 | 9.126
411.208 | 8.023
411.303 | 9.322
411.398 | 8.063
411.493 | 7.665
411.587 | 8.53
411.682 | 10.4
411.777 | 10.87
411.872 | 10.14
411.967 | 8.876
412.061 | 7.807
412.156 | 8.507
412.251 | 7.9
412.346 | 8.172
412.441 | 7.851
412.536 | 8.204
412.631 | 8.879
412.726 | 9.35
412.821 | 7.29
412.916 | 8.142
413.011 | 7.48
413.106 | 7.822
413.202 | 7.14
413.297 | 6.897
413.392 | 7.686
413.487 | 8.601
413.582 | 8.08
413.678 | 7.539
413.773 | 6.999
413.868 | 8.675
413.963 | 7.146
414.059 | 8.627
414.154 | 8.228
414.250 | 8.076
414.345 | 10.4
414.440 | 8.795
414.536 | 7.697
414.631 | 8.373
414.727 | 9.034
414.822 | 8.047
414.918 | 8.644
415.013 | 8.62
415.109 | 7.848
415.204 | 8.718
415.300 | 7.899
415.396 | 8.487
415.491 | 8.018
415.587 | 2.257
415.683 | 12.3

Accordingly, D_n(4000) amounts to 1.0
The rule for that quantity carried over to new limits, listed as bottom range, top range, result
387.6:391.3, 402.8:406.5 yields 0.95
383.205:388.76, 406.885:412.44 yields 1.02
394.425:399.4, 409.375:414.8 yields 1.05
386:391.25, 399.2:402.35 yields 0.93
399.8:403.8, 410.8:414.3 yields 1.03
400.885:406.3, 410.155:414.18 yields 1.04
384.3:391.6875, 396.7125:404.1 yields 0.93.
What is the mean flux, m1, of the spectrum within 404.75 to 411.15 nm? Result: 8.76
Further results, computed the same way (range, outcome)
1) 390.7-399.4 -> 9.05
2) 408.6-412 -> 9.03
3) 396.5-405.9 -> 8.5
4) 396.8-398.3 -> 8.69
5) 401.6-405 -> 8.43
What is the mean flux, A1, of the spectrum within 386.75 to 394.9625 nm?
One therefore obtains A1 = 9.5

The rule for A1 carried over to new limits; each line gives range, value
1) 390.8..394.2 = 9.38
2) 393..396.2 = 9.1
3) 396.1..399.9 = 8.67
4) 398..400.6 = 8.62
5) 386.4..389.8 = 9.89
